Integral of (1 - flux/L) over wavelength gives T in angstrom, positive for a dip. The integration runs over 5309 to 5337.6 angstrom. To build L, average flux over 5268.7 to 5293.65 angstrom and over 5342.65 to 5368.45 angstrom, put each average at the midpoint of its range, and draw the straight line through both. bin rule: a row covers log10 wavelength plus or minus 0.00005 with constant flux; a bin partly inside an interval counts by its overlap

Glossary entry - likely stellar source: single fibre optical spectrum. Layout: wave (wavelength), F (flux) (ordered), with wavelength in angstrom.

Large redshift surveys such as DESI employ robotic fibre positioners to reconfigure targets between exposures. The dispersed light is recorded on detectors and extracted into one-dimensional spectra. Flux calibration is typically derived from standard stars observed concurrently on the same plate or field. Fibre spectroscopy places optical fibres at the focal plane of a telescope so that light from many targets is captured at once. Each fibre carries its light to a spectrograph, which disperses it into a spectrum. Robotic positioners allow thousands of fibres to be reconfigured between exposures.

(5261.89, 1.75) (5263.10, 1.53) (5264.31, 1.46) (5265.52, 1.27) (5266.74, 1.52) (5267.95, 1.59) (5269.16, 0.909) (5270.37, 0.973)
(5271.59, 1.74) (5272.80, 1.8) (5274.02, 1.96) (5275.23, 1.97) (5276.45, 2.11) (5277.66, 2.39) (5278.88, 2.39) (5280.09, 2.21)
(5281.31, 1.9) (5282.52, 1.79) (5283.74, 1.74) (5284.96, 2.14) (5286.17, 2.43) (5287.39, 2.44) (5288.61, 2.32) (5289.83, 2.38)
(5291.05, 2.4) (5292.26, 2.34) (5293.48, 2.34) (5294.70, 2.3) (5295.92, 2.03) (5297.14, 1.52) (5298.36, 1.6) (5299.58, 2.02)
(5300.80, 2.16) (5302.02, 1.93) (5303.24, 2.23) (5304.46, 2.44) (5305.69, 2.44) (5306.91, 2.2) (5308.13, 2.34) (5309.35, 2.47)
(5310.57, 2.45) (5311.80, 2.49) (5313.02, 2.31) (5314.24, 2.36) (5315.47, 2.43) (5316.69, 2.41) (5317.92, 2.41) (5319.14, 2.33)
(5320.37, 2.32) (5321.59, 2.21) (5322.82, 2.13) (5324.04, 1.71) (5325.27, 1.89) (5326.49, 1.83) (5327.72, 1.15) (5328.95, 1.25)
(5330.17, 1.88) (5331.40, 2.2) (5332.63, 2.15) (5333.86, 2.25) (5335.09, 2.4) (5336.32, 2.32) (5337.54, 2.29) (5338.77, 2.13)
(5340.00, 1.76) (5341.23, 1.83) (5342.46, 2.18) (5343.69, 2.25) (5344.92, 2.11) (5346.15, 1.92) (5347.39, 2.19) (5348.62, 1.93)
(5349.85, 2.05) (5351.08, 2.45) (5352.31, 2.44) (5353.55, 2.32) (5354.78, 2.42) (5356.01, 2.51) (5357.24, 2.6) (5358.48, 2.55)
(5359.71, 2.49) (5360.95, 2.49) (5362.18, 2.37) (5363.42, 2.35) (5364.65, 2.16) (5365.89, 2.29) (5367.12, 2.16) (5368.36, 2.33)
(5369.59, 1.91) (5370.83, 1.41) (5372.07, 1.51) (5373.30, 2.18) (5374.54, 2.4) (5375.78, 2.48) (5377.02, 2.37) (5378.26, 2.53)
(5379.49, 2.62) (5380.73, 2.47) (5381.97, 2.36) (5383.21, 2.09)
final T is 0.5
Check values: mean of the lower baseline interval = 2.03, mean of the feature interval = 2.15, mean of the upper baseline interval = 2.3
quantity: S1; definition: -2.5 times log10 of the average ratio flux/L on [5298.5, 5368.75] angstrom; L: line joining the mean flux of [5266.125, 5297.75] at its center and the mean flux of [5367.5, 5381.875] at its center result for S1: -0.05 mag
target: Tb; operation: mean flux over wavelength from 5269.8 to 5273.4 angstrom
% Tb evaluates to 1.51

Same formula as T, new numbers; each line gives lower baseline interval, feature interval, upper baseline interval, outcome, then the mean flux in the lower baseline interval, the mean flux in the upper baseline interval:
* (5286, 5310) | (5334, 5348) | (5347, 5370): 1.0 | 2.21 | 2.32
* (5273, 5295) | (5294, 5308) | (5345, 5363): 0.8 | 2.19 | 2.33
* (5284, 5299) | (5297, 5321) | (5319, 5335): -2.3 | 2.18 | 1.95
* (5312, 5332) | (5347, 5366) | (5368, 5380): -2.0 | 2.06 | 2.17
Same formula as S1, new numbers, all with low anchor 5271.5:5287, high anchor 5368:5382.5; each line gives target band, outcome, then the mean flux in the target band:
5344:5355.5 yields -0.017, 2.21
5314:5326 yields -0.044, 2.21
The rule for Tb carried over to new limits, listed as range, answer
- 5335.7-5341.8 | 2.07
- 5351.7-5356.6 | 2.42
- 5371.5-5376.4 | 2.15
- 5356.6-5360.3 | 2.55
